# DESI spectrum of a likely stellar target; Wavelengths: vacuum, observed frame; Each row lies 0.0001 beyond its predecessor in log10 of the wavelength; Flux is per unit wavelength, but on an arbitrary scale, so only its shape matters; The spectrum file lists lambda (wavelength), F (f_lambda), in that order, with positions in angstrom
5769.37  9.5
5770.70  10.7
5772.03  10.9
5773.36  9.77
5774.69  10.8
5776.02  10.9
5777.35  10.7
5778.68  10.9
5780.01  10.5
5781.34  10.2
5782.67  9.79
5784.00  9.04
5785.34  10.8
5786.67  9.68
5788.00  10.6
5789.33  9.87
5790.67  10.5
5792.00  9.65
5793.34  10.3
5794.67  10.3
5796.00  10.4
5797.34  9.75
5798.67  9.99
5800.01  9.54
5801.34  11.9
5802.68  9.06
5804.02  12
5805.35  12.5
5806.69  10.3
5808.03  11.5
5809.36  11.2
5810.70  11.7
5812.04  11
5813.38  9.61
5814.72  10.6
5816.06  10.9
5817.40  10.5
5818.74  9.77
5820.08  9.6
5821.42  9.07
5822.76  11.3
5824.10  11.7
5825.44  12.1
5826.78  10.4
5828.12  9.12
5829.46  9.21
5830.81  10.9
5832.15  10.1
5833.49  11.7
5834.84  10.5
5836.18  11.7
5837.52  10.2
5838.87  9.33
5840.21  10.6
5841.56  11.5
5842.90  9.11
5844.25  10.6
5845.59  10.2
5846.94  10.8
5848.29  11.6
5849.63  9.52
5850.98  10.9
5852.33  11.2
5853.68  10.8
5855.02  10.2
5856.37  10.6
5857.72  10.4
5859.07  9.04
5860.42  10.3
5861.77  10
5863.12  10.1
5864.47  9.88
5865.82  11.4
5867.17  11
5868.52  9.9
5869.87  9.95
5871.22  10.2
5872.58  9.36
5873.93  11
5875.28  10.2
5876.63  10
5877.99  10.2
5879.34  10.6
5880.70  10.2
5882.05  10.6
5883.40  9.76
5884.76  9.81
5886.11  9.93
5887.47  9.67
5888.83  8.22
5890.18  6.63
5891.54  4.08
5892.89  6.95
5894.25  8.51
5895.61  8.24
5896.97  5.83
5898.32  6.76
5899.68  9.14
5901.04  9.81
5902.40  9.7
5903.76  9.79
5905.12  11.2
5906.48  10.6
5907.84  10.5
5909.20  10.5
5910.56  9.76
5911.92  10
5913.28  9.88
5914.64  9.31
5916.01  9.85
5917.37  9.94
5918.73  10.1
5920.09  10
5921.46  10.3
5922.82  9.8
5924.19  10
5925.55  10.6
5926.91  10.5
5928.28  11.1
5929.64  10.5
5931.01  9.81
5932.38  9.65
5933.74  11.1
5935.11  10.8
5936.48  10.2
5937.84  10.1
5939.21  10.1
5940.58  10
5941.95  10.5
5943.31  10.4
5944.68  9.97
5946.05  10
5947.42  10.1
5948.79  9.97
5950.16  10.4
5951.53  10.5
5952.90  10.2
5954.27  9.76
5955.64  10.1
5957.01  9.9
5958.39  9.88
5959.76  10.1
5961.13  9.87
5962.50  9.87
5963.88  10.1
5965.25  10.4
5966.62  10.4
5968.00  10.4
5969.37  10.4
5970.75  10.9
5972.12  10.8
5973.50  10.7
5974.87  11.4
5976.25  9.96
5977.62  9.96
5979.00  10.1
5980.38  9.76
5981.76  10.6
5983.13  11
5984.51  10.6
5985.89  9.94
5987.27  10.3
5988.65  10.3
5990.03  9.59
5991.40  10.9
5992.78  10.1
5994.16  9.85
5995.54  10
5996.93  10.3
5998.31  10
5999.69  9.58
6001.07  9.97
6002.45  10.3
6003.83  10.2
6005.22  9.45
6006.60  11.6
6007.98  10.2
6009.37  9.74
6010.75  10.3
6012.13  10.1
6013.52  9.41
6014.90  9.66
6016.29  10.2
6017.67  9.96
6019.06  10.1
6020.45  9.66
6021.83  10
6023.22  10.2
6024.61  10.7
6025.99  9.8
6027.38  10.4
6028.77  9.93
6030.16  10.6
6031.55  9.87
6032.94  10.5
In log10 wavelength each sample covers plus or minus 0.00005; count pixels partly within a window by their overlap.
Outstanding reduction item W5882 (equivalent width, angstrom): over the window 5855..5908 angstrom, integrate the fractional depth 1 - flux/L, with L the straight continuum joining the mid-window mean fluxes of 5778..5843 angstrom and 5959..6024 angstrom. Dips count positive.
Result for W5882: 4.5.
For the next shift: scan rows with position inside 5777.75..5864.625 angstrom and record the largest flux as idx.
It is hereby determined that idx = 12.5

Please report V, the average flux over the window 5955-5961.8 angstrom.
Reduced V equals 9.97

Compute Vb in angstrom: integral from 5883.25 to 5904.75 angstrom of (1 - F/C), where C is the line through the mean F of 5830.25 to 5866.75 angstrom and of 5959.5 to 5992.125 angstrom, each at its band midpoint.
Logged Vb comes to 4.39 angstrom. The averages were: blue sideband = 10.5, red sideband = 10.4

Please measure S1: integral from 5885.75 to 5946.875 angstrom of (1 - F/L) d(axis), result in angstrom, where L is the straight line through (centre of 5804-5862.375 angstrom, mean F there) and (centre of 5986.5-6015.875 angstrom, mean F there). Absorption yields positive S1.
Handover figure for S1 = 4.5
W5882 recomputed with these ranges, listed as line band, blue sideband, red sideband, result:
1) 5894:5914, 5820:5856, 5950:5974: 1.96 angstrom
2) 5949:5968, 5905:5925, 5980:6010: 0.05 angstrom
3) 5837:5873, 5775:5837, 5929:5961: 0.21 angstrom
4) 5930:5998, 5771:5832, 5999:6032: -0.49 angstrom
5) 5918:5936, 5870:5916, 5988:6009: -1.39 angstrom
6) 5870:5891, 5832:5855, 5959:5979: 1.62 angstrom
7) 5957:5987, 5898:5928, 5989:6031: -0.85 angstrom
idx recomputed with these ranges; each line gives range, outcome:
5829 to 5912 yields 11.7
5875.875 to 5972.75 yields 11.2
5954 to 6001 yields 11.4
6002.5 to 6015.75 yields 11.6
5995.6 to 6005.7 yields 10.3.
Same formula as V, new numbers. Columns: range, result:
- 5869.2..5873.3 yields 9.84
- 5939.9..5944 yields 10.3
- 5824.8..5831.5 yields 10.3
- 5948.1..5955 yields 10.2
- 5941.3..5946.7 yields 10.2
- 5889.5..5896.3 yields 6.88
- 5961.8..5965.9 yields 10.1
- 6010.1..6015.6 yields 9.86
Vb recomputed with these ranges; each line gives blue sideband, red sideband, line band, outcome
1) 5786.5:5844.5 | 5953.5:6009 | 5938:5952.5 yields 0.1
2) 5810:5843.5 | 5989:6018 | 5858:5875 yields 0.4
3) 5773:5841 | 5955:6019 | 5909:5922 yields 0.5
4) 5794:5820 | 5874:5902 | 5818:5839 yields -0.6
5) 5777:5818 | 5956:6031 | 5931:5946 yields 0.0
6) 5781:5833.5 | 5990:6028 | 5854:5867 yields 0.1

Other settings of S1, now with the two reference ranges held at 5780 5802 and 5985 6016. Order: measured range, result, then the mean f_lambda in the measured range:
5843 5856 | -0.57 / 10.6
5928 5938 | -0.28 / 10.4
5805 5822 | -0.77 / 10.6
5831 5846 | -0.56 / 10.5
